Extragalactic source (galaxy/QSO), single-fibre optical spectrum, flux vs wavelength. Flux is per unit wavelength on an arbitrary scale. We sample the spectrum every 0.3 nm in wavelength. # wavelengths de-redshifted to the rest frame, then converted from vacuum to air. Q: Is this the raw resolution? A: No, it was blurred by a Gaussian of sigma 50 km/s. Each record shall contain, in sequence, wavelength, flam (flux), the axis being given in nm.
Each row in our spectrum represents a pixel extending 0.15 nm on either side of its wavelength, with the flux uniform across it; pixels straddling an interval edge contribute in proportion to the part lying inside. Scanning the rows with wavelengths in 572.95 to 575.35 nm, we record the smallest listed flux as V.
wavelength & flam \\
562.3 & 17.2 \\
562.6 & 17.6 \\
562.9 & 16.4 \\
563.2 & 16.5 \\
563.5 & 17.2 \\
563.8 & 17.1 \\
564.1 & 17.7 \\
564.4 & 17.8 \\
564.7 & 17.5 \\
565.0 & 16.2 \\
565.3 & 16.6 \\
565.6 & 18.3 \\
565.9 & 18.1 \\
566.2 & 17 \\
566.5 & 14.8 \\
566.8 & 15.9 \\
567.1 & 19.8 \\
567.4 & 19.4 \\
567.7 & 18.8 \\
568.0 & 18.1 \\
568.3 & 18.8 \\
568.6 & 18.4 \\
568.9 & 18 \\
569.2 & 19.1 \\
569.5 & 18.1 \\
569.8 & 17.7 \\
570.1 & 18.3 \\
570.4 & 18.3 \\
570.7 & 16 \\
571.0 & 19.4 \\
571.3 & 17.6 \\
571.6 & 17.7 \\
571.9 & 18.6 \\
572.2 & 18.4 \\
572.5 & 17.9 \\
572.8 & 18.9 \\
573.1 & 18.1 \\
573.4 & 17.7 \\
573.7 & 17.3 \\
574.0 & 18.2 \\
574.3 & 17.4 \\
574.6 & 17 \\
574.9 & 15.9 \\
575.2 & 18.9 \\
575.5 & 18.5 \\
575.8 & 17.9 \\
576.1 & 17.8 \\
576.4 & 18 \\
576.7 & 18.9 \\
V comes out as 15.9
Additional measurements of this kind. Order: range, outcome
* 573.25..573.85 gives 17.3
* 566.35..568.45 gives 14.8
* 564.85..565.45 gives 16.2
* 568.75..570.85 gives 16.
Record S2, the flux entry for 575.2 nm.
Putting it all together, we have 18.9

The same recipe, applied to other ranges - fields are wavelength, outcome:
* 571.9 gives 18.6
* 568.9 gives 18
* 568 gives 18.1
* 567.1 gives 19.8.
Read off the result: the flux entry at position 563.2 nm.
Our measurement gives 16.5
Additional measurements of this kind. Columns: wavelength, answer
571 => 19.4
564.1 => 17.7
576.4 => 18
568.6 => 18.4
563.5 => 17.2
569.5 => 18.1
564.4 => 17.8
